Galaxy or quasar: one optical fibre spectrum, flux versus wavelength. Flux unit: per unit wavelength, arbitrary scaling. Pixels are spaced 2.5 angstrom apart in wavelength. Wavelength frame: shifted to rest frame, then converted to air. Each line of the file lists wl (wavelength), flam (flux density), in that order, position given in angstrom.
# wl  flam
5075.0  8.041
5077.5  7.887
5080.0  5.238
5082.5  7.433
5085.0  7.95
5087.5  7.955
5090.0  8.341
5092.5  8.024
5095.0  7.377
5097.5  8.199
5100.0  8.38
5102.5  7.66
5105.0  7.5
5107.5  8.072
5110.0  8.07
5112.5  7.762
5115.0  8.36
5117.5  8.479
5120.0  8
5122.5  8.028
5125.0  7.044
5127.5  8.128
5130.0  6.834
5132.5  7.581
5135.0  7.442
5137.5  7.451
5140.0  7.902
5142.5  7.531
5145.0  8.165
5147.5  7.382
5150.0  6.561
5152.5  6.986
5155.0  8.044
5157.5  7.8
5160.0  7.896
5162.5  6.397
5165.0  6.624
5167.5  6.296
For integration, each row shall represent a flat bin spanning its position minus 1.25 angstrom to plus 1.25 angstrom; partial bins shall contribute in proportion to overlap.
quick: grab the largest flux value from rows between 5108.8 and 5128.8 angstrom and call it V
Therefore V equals 8.479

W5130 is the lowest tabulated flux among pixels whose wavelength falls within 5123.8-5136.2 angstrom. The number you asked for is 6.834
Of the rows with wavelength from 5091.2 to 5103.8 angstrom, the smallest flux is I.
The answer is 7.377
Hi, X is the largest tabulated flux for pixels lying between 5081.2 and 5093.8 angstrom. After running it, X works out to 8.341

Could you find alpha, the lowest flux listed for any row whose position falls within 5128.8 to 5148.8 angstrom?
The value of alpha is 6.834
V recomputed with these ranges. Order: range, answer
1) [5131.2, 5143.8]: 7.902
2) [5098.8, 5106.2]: 8.38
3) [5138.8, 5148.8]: 8.165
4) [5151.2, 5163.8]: 8.044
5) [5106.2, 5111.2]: 8.072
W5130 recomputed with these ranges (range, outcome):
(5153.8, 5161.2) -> 7.8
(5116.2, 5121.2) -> 8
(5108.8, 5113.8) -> 7.762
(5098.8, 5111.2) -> 7.5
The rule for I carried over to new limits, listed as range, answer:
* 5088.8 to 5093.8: 8.024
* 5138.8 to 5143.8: 7.531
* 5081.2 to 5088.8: 7.433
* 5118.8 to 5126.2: 7.044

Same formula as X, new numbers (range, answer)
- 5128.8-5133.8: 7.581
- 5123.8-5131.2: 8.128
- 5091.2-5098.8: 8.199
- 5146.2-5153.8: 7.382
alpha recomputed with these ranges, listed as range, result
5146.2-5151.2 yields 6.561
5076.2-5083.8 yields 5.238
